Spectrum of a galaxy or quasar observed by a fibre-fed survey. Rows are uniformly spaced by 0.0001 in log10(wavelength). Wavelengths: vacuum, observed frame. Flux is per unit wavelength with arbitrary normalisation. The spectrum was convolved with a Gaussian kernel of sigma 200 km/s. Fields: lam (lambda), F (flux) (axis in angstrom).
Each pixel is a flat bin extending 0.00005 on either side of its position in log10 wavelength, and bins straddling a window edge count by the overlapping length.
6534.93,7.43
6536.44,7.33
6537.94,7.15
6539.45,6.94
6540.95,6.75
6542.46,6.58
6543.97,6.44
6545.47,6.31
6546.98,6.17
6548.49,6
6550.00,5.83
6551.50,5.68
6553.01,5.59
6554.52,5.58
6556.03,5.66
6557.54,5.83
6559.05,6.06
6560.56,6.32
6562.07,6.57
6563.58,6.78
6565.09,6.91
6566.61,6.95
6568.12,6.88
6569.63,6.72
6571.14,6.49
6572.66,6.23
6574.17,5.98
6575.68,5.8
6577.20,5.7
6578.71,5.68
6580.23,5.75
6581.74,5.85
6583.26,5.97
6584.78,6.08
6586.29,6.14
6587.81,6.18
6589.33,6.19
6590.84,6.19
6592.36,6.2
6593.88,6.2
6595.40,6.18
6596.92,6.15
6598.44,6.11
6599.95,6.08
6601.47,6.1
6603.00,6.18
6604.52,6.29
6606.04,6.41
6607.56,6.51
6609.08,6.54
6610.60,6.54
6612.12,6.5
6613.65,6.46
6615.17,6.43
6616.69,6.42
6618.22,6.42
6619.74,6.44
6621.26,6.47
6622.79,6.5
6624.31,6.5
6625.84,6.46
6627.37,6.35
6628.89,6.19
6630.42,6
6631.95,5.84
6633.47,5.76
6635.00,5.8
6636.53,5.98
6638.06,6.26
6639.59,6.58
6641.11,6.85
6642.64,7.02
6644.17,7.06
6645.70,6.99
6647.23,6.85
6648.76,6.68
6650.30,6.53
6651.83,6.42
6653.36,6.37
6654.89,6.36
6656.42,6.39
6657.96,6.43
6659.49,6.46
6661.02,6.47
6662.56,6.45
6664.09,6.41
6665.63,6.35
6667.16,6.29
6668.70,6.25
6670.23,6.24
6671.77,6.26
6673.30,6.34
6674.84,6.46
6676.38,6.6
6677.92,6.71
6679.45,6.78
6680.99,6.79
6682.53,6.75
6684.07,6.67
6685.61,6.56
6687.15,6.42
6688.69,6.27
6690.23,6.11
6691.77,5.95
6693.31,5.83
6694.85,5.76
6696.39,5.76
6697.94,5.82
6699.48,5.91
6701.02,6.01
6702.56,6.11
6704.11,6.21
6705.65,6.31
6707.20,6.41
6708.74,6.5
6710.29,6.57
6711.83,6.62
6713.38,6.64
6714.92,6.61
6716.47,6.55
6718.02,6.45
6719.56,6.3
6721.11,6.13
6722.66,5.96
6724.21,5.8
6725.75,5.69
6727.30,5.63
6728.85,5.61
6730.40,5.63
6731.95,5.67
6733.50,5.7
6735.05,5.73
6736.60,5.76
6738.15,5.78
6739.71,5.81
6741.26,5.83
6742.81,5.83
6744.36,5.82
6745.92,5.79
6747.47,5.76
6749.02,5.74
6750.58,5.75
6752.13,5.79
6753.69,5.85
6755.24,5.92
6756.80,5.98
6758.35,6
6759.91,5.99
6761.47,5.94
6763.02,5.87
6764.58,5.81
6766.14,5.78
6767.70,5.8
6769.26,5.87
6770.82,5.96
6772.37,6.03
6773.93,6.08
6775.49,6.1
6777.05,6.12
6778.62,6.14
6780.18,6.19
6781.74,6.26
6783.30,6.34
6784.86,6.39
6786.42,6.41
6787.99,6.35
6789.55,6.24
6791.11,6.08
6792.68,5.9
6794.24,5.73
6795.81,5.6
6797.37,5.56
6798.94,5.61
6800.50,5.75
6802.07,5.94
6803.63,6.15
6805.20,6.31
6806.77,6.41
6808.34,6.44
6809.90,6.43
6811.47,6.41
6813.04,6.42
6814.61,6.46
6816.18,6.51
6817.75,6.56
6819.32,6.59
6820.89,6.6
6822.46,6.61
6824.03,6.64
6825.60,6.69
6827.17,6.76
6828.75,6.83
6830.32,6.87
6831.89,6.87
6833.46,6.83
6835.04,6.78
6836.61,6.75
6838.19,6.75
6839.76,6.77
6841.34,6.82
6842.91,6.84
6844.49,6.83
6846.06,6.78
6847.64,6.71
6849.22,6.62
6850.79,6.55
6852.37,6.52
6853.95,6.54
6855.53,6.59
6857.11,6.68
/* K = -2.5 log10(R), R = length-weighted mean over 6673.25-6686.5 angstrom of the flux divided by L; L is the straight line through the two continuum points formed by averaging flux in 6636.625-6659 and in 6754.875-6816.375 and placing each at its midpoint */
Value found -0.03 mag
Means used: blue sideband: 6.61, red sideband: 6.08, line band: 6.64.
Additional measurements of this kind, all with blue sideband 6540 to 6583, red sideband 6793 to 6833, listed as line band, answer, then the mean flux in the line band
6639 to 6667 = -0.058 mag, 6.59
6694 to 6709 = 0.037 mag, 6.06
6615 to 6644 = -0.020 mag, 6.34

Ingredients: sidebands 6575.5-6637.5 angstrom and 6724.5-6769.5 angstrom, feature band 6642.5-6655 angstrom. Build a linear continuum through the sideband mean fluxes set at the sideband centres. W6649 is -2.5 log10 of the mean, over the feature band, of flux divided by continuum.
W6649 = -0.11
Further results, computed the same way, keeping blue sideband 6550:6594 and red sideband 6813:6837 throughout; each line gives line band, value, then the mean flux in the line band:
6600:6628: -0.031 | 6.41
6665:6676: 0.004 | 6.32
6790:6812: 0.104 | 6.02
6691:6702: 0.095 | 5.87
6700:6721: 0.007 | 6.39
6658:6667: -0.015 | 6.42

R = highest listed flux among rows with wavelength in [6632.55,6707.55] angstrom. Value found 7.06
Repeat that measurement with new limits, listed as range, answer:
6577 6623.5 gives 6.54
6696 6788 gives 6.64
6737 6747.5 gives 5.83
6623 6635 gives 6.5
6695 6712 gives 6.62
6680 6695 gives 6.79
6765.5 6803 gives 6.41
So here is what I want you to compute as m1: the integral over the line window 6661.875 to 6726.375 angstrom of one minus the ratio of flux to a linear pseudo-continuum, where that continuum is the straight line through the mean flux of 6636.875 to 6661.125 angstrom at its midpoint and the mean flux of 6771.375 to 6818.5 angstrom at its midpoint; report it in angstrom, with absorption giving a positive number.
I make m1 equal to 1.6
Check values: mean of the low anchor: 6.6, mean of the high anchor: 6.16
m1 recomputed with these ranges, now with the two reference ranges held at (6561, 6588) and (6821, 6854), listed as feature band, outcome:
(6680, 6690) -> -0.1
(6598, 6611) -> 0.0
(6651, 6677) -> 0.1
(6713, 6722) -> 0.1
